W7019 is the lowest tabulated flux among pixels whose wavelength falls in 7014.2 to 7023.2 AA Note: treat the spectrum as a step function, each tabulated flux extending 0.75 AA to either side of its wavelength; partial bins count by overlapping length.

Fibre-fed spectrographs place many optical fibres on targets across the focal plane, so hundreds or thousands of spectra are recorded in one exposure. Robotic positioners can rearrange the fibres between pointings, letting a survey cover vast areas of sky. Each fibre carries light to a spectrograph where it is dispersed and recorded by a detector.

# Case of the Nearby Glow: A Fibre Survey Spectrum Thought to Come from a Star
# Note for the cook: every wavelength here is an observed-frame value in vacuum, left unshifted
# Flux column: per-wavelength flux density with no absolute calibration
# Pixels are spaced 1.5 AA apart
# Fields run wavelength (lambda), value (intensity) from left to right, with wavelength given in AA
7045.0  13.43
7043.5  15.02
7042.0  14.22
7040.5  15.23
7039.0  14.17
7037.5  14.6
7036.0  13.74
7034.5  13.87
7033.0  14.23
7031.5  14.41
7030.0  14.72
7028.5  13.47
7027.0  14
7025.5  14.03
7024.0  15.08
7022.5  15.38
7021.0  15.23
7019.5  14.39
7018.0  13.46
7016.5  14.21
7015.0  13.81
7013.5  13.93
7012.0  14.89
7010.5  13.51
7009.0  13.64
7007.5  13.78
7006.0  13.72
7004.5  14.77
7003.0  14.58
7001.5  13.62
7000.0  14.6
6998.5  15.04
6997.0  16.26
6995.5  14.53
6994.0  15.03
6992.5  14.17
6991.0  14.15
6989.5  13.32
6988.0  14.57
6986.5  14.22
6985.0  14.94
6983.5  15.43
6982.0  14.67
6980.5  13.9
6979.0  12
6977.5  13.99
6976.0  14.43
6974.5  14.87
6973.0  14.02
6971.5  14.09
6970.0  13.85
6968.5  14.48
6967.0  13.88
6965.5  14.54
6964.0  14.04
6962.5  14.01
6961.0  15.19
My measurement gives 13.46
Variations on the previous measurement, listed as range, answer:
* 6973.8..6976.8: 14.43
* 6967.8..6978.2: 13.85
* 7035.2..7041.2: 13.74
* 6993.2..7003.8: 13.62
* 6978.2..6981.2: 12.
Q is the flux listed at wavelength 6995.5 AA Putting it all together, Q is 14.53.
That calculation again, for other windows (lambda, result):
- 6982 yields 14.67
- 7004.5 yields 14.77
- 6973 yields 14.02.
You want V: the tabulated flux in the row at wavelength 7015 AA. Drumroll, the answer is 13.81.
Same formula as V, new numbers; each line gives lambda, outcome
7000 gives 14.6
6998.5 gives 15.04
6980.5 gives 13.9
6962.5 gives 14.01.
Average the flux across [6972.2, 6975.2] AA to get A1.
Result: 14.4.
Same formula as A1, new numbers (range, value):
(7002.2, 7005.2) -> 14.7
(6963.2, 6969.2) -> 14.2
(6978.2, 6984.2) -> 14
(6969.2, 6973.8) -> 14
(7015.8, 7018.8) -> 13.8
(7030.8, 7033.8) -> 14.3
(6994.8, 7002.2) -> 14.8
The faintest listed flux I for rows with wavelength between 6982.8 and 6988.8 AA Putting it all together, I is 14.22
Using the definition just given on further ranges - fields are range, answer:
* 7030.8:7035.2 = 13.87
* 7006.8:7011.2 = 13.51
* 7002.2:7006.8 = 13.72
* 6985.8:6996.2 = 13.32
